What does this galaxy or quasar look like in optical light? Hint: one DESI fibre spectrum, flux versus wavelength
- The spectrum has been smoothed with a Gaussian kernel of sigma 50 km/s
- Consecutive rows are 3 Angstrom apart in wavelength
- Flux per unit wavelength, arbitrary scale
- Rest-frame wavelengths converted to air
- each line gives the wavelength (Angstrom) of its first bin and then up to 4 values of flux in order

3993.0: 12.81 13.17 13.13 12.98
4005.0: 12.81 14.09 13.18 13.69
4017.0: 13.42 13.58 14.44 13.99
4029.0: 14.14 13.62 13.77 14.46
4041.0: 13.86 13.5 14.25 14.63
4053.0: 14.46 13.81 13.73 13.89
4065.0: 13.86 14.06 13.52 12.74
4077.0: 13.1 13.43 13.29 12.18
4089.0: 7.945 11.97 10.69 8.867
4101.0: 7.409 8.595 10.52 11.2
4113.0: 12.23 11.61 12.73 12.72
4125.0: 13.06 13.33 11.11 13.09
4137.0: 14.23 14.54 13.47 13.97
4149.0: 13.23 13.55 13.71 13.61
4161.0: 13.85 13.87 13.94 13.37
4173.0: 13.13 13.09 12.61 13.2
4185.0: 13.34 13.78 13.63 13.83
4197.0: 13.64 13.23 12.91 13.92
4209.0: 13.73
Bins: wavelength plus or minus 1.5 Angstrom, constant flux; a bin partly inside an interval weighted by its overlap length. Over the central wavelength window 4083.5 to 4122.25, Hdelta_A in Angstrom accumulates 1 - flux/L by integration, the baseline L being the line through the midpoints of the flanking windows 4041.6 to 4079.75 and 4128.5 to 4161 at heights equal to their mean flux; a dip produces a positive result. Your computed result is 8.4 Angstrom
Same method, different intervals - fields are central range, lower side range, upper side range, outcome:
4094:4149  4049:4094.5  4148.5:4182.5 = 5.6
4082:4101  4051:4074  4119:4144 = 4.3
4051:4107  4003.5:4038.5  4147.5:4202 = 6.5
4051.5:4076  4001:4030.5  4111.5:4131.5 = -1.2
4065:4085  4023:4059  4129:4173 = 0.8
